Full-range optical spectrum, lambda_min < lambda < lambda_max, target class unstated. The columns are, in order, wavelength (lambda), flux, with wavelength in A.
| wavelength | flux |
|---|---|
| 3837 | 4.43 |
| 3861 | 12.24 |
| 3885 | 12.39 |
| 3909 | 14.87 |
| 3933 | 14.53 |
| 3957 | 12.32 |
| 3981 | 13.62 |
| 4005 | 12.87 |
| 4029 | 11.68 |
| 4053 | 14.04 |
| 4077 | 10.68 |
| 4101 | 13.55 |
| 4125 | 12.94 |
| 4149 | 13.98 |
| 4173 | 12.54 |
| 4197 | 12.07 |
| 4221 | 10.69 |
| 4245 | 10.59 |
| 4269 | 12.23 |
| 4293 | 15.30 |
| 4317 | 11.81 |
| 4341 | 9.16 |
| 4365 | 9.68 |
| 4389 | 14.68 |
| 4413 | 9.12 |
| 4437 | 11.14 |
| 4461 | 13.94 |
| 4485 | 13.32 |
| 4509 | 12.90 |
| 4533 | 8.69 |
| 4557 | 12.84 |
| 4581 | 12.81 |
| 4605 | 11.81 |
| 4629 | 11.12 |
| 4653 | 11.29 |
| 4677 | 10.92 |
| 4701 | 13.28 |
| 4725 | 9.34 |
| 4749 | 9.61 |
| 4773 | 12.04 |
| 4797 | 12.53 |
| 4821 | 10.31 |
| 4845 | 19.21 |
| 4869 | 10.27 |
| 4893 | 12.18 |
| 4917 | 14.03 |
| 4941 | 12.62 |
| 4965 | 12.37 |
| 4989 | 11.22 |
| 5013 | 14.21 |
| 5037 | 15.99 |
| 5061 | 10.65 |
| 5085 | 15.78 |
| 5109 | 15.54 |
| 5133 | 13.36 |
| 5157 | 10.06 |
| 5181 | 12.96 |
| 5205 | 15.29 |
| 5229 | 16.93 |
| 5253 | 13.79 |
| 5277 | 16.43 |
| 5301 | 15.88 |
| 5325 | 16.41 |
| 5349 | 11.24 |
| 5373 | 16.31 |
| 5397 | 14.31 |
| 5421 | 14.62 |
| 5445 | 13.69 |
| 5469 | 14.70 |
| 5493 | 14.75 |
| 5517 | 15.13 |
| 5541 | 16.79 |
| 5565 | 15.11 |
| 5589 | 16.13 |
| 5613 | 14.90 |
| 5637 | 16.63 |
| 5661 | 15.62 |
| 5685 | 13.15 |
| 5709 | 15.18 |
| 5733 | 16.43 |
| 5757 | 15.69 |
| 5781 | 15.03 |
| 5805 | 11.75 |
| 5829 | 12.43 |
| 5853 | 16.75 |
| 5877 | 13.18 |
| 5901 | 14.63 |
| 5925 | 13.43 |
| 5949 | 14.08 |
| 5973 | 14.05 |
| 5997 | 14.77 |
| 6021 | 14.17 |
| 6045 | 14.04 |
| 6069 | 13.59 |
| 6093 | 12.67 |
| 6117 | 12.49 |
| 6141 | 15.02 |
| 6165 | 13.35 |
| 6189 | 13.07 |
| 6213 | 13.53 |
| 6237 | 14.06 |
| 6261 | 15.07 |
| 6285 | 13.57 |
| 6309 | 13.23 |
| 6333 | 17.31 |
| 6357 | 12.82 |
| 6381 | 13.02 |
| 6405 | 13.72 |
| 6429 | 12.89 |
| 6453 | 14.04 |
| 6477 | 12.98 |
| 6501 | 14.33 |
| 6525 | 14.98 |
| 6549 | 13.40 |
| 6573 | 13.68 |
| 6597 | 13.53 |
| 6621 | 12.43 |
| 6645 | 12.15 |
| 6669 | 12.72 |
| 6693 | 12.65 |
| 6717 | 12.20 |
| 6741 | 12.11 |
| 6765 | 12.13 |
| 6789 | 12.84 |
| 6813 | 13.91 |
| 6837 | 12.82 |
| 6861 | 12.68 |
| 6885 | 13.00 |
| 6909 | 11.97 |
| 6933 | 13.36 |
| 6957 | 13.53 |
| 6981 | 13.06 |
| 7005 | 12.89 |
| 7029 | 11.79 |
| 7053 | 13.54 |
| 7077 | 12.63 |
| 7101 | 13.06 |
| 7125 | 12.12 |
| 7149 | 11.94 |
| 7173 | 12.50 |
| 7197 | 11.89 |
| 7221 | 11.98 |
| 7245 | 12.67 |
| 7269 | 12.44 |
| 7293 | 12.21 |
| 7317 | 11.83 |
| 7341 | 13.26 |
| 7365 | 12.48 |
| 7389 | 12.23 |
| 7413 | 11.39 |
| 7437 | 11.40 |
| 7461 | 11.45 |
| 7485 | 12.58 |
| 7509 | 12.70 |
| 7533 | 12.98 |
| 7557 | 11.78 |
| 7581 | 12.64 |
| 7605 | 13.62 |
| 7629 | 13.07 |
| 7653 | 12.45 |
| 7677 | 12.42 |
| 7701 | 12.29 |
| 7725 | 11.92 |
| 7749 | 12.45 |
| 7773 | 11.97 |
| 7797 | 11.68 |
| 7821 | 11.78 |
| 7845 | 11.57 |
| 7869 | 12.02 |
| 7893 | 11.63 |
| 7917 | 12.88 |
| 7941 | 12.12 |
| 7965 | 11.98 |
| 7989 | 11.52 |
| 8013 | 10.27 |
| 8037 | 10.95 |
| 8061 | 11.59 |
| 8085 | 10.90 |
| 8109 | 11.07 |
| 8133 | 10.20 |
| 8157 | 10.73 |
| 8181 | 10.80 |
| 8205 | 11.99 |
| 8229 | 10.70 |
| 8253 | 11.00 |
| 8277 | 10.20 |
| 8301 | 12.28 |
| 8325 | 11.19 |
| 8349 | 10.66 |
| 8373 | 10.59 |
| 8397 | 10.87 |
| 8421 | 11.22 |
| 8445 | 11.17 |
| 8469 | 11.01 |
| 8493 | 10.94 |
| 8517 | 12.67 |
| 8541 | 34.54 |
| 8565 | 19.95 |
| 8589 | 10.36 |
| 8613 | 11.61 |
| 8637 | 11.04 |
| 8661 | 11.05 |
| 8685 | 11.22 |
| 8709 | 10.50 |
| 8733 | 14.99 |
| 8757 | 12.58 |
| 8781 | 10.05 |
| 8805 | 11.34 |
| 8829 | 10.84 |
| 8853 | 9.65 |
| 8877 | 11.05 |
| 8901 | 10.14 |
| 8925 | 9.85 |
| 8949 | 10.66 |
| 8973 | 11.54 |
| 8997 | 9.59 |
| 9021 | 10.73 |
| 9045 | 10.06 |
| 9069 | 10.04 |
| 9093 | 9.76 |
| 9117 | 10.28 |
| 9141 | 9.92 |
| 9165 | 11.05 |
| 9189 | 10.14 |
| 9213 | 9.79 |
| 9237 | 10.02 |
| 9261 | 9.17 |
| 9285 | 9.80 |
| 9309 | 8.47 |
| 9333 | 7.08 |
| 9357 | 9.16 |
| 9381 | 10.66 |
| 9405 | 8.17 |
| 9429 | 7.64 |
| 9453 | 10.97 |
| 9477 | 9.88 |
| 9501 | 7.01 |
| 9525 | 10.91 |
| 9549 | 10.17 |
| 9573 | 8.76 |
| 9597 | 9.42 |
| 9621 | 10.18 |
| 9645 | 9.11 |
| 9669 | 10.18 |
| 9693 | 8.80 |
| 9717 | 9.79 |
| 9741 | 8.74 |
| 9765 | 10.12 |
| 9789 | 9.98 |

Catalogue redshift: 0.30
